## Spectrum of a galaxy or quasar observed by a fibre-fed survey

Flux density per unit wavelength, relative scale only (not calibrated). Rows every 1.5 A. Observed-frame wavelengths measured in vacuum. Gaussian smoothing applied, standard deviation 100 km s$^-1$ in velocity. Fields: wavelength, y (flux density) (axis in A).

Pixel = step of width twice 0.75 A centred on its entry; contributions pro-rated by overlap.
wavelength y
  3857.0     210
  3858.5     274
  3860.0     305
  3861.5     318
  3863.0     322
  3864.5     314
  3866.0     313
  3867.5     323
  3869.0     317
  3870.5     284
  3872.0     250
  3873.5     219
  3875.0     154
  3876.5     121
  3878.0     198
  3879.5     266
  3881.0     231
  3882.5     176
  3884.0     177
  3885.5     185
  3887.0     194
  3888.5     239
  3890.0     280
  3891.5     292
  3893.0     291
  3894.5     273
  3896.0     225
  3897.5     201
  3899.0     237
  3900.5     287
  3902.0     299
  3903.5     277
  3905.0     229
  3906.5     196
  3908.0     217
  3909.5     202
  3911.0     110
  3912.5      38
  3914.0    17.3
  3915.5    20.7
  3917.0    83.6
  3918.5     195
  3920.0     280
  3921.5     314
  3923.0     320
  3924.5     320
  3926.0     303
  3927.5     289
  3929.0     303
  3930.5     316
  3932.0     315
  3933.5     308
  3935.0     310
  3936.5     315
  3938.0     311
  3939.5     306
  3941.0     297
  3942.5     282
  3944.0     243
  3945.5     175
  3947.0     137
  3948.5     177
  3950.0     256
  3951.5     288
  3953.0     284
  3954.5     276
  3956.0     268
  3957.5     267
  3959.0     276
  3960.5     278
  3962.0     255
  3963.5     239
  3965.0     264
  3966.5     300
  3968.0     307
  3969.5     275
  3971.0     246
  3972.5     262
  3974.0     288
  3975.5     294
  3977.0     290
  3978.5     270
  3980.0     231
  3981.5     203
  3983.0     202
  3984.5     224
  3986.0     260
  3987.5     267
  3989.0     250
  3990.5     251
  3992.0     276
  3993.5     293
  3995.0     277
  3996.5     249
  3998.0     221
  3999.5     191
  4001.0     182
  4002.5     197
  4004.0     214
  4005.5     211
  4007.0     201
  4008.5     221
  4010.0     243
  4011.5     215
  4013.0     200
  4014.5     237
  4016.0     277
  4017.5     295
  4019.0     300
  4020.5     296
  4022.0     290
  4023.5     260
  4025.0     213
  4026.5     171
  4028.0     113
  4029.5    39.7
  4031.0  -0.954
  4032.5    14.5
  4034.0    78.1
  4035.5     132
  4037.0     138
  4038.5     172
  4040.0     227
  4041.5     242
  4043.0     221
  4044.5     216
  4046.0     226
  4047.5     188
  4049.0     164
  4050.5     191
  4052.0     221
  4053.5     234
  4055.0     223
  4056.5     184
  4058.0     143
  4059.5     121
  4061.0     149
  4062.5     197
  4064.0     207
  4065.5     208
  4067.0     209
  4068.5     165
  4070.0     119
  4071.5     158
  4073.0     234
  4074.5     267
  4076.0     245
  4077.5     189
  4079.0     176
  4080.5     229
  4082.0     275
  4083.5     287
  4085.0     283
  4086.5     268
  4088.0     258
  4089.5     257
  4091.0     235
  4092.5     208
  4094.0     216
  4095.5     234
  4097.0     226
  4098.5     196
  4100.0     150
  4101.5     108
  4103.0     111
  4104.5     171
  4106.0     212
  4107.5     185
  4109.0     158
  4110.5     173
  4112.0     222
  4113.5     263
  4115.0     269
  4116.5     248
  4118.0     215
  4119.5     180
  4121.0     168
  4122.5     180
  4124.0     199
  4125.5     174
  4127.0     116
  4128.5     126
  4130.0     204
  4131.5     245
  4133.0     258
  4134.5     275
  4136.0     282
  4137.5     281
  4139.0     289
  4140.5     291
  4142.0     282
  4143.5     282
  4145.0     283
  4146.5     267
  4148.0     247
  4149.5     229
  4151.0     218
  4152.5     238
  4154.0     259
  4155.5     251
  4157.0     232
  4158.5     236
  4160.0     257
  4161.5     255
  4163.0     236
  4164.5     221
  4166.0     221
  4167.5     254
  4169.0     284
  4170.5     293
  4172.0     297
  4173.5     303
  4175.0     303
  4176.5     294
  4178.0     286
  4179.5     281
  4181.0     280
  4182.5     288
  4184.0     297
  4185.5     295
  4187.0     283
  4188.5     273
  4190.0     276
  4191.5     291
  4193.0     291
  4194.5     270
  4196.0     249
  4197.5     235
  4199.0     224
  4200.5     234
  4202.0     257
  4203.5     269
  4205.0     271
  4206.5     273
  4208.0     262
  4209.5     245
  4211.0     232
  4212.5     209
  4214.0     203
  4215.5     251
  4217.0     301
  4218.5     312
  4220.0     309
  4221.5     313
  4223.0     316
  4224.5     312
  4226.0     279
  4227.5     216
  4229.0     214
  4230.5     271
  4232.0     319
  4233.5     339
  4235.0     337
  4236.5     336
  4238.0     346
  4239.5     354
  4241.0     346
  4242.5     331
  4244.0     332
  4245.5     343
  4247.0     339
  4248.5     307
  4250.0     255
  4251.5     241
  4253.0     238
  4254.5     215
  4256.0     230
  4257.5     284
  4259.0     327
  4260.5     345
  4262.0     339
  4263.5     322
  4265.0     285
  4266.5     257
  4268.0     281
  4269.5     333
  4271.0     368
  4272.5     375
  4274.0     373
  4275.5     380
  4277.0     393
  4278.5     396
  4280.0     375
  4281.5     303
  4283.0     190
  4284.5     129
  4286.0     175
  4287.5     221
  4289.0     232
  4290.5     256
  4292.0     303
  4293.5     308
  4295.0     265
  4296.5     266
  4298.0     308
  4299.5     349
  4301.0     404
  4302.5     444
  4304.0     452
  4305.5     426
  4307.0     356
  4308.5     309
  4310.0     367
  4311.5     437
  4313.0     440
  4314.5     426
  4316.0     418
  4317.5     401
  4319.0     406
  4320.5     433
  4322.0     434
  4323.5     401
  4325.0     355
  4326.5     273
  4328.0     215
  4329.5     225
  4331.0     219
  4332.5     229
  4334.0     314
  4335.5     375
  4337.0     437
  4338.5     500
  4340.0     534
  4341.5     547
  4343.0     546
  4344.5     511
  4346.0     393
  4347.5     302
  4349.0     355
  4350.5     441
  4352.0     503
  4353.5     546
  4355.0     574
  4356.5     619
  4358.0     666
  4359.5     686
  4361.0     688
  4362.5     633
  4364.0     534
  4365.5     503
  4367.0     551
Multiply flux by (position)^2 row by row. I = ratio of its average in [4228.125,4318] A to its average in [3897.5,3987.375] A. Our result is 1.52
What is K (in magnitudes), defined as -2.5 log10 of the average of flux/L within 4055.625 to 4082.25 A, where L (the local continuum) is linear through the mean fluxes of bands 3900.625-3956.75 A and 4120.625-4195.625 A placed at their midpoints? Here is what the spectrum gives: 0.29 mag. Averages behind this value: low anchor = 240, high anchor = 255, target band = 192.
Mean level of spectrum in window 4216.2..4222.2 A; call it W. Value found 308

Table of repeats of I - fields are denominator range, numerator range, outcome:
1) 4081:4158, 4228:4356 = 1.67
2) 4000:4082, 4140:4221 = 1.46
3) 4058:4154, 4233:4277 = 1.58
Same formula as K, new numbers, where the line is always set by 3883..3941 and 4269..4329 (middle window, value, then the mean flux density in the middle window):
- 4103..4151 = 0.31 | 223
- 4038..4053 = 0.30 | 208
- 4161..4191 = 0.12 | 276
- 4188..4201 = 0.20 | 261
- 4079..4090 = 0.10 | 259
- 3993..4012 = 0.18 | 223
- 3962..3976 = -0.08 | 274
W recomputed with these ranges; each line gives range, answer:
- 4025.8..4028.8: 140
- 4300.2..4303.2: 422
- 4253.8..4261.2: 280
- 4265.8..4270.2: 290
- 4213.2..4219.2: 266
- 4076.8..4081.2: 198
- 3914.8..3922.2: 179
